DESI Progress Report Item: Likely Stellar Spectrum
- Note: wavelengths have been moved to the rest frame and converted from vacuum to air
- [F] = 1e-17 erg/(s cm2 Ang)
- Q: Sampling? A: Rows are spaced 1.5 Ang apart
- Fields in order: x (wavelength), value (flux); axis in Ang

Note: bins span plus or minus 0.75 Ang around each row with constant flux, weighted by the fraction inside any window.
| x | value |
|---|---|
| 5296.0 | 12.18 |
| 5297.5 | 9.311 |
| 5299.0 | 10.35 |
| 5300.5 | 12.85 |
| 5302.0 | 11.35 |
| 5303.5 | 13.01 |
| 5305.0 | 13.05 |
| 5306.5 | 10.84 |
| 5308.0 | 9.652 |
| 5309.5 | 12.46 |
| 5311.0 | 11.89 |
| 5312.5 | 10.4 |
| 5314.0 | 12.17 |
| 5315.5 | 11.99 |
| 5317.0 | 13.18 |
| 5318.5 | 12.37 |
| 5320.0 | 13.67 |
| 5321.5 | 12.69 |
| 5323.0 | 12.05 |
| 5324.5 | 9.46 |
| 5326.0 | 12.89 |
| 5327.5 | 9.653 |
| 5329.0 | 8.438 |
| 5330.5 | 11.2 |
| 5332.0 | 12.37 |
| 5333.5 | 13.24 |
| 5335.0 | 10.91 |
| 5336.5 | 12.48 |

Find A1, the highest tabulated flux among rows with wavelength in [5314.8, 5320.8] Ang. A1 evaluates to 13.67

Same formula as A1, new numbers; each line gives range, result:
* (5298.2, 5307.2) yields 13.05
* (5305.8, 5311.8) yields 12.46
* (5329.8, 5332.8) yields 12.37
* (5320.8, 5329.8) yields 12.89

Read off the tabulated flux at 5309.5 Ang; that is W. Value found 12.46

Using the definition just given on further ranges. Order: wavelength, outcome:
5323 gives 12.05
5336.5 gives 12.48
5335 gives 10.91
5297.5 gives 9.311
